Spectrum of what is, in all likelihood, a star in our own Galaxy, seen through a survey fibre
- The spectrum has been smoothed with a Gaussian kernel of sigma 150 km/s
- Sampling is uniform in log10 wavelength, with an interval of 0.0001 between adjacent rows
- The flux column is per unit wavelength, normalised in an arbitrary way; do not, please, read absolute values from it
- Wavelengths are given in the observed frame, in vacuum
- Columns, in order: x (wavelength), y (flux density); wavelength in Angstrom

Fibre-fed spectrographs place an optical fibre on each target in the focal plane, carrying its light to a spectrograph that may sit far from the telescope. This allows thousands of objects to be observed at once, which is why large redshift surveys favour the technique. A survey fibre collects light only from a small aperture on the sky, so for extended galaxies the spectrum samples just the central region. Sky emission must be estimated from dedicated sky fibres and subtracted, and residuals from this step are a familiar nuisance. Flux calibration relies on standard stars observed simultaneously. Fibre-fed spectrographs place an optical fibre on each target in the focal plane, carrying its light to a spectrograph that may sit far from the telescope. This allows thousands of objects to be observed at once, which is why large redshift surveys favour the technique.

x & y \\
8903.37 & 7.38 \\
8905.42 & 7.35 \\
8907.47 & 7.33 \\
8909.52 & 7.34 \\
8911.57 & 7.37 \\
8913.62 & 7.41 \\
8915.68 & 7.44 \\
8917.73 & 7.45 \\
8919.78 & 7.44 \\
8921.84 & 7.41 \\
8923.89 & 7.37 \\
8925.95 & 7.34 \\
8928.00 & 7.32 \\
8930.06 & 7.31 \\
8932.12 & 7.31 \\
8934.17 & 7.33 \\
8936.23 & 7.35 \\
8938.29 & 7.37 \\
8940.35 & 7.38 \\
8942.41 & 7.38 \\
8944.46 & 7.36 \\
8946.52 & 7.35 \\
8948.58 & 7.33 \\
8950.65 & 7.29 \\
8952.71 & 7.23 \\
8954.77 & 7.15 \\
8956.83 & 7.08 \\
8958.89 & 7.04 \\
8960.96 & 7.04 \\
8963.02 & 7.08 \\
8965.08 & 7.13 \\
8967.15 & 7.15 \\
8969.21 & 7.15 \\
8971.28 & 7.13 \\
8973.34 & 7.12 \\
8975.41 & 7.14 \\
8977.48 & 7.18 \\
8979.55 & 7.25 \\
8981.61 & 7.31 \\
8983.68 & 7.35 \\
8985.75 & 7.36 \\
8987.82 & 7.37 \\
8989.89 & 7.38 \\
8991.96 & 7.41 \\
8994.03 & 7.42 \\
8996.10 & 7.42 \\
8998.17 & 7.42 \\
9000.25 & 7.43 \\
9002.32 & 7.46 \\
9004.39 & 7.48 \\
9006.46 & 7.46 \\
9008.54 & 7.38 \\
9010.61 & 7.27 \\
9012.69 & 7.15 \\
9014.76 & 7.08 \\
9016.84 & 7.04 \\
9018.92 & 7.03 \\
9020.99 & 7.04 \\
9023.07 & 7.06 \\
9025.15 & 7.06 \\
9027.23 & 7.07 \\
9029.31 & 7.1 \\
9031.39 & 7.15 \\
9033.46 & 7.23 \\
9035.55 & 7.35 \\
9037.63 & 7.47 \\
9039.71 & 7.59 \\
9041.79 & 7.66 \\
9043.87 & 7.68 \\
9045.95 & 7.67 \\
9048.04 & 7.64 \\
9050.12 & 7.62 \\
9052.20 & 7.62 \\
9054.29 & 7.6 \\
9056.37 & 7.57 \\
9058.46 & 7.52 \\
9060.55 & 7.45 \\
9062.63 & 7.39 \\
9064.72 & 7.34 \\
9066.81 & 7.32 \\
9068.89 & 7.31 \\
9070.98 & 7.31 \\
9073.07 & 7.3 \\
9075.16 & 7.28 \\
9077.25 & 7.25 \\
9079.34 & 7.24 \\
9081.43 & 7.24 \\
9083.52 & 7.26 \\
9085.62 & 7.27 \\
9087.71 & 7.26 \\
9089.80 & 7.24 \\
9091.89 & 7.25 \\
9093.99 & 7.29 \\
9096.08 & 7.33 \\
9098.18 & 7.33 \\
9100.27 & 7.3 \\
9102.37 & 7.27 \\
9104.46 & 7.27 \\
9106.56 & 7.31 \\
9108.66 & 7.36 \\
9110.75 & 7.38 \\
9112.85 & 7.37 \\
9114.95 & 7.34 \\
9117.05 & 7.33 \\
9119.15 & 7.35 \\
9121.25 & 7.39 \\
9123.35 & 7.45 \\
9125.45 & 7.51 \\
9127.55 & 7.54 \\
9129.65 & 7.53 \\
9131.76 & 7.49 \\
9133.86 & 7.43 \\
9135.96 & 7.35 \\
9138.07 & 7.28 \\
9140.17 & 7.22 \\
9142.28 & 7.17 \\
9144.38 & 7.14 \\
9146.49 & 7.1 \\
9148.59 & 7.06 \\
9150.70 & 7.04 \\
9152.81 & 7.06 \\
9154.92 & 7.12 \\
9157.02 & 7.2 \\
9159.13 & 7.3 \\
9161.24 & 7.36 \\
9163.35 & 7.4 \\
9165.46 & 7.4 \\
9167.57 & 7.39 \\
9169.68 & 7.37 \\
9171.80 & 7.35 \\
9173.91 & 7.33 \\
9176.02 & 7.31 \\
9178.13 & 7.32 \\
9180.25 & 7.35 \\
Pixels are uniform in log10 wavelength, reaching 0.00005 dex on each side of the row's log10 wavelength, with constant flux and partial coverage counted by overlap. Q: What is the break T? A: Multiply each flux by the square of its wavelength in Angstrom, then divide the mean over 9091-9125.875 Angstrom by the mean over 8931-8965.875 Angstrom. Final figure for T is 1.0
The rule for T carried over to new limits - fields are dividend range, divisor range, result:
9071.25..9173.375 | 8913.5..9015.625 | 1.04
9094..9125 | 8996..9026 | 1.04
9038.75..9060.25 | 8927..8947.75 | 1.06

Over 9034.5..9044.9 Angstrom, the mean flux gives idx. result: 7.55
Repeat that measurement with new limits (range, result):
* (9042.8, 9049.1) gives 7.67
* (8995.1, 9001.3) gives 7.42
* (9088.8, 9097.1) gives 7.28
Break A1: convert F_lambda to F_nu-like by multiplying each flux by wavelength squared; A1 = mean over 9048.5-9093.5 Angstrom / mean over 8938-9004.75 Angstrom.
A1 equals 1.0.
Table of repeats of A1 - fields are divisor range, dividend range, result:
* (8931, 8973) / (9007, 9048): 1.02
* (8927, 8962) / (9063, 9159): 1.04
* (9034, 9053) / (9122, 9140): 1.00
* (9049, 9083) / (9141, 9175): 1.00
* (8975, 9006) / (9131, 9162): 1.01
